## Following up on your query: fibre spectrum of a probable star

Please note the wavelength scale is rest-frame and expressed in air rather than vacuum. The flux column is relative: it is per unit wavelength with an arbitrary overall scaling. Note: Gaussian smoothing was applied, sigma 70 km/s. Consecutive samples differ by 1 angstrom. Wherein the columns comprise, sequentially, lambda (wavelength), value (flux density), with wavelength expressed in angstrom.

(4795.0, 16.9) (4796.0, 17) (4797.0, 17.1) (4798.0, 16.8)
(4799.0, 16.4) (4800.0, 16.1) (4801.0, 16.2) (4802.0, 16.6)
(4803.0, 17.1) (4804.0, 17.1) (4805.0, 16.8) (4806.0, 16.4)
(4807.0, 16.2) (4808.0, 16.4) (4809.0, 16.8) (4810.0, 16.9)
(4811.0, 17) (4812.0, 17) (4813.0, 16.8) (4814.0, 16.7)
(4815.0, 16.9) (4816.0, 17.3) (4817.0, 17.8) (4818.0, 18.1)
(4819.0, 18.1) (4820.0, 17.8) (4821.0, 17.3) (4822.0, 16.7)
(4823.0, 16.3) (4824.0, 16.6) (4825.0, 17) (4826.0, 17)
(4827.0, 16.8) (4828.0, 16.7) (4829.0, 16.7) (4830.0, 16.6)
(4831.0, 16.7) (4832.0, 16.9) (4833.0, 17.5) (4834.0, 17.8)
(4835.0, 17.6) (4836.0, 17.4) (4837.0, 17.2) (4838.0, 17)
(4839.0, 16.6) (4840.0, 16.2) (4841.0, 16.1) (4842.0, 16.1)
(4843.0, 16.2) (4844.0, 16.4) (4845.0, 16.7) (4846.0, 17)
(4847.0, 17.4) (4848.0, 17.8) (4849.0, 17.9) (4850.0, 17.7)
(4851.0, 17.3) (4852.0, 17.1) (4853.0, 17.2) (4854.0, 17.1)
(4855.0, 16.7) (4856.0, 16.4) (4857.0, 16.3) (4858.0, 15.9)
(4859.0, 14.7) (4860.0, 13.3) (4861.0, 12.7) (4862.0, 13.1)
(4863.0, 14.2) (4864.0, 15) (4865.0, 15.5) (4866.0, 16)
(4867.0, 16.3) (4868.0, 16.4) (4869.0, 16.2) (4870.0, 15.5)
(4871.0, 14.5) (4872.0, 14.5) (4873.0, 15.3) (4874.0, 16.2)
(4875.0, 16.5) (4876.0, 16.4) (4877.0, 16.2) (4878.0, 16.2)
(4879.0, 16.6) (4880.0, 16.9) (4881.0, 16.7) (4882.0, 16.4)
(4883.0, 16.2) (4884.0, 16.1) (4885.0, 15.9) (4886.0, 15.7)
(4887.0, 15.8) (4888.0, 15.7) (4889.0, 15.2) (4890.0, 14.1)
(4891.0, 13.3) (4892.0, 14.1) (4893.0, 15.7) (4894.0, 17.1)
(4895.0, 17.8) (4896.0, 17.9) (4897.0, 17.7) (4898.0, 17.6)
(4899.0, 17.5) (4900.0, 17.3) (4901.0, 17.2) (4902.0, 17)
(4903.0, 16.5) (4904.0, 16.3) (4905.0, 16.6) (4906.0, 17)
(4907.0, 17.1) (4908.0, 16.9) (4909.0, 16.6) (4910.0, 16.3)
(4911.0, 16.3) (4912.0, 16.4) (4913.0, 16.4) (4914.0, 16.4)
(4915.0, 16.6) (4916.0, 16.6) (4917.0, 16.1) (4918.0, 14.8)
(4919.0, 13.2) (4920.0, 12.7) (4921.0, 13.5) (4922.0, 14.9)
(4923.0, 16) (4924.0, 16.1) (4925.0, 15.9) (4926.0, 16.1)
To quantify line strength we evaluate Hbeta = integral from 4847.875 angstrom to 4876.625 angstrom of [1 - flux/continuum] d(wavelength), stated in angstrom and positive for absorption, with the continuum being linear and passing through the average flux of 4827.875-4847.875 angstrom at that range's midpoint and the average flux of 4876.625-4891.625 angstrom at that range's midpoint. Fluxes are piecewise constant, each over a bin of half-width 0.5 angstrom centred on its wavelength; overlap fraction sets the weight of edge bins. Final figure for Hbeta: 0.8 angstrom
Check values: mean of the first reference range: 16.9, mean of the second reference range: 15.8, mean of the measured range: 15.8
